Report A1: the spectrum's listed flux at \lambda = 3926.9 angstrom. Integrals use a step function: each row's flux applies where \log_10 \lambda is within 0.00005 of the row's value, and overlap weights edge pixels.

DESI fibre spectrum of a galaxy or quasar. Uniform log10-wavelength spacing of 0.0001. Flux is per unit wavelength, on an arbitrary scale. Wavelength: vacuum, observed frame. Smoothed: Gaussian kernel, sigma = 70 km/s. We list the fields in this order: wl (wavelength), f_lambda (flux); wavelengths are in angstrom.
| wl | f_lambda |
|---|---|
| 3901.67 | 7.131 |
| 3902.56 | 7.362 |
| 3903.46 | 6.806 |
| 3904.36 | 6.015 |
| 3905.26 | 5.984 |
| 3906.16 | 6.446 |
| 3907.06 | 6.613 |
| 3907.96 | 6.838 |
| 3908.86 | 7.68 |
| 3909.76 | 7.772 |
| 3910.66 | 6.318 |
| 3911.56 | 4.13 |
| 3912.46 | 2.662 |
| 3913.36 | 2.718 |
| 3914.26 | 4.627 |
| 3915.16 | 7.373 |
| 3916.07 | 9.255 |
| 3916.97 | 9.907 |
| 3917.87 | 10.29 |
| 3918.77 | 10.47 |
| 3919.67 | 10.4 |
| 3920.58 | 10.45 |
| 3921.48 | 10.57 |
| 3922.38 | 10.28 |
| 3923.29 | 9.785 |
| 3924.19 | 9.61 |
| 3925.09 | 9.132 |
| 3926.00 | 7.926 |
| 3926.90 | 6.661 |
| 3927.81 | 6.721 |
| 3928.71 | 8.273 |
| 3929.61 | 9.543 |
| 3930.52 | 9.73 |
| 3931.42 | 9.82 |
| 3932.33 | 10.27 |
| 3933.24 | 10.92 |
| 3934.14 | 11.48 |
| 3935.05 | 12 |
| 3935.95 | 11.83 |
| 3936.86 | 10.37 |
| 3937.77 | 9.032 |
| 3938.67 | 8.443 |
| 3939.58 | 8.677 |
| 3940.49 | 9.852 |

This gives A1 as 6.661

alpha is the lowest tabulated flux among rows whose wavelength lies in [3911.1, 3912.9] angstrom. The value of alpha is 2.662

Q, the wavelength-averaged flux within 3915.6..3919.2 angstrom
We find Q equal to 9.96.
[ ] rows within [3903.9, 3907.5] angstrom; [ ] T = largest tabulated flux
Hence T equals 6.613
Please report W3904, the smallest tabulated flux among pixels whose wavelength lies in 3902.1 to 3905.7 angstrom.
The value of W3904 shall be 5.984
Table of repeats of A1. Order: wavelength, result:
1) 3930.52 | 9.73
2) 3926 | 7.926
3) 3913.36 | 2.718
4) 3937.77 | 9.032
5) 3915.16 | 7.373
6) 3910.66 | 6.318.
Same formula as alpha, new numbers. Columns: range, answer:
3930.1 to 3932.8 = 9.73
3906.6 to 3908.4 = 6.613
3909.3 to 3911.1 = 6.318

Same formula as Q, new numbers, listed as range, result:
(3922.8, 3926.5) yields 9.08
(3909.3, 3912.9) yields 5.24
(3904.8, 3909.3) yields 6.71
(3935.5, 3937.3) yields 11.1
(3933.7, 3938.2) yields 10.9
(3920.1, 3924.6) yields 10.1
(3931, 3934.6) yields 10.6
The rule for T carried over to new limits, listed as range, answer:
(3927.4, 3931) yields 9.73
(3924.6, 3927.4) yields 9.132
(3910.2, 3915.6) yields 7.373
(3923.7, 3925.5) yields 9.61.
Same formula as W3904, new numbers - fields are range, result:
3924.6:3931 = 6.661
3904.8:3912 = 4.13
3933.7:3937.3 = 10.37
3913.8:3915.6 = 4.627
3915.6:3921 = 9.255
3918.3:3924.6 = 9.61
